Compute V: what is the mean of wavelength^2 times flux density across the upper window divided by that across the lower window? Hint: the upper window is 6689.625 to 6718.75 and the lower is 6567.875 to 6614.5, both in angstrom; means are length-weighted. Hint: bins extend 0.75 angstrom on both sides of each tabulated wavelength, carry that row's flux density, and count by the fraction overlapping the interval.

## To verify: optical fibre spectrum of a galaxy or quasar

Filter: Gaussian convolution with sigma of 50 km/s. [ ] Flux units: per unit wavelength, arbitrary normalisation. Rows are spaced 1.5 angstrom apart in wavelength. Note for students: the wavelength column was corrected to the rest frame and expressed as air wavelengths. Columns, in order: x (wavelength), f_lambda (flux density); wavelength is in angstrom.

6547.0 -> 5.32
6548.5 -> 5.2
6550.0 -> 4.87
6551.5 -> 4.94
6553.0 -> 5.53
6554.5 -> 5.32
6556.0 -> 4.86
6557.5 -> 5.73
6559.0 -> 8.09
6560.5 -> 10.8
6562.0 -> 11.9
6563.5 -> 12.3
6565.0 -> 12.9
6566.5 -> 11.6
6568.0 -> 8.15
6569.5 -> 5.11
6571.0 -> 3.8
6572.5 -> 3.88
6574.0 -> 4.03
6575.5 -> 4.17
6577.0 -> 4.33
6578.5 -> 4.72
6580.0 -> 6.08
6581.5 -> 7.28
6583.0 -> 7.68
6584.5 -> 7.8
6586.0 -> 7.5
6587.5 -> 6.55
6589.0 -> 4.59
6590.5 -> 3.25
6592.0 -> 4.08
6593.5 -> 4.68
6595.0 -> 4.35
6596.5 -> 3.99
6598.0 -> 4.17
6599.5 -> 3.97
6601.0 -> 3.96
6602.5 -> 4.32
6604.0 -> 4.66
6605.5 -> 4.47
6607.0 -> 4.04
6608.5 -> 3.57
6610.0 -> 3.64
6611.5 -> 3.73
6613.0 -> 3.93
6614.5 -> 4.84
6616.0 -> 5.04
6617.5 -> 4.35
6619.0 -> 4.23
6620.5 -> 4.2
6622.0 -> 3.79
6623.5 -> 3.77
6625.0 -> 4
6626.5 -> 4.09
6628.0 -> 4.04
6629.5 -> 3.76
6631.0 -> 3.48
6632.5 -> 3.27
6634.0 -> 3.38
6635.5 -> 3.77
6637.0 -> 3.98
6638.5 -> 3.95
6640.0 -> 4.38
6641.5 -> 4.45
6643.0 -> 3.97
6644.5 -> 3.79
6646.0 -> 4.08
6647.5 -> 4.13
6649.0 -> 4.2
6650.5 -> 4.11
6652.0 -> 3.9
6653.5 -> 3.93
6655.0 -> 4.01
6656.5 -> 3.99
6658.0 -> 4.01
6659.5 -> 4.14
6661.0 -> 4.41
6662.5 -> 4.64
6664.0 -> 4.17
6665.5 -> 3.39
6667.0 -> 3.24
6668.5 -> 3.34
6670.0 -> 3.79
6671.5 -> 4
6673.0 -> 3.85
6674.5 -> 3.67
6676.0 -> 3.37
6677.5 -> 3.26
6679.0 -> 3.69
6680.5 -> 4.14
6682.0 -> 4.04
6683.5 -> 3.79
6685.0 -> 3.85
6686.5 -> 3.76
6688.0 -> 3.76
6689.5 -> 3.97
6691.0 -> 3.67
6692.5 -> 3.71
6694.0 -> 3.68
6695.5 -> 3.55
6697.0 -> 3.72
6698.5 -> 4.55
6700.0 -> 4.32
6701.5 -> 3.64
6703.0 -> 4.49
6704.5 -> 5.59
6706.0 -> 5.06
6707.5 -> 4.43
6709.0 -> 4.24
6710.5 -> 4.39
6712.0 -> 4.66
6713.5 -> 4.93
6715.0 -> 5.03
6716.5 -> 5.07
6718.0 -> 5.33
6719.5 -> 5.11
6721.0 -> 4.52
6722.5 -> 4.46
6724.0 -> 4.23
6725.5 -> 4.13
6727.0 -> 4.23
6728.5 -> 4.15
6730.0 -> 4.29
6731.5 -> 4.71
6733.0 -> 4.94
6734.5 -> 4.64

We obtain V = 0.95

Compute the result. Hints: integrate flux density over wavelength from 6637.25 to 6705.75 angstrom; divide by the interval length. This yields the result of 3.97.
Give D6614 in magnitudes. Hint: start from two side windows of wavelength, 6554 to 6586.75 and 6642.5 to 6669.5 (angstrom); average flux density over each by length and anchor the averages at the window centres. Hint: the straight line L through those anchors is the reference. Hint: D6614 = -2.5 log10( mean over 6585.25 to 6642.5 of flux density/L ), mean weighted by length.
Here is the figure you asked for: 0.30 mag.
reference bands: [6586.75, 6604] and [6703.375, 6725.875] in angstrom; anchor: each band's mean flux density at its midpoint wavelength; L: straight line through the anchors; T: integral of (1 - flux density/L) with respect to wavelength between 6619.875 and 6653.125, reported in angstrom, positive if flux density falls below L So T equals 4.2 angstrom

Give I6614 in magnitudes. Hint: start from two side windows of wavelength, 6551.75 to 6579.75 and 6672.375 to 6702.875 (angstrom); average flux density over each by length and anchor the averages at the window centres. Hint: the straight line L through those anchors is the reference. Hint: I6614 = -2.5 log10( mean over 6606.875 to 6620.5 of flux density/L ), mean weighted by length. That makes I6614 0.35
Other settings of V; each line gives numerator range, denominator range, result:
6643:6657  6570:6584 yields 0.80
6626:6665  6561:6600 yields 0.65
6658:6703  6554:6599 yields 0.62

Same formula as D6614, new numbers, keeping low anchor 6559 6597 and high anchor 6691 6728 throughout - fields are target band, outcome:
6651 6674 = 0.315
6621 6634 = 0.477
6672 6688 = 0.300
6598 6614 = 0.462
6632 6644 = 0.401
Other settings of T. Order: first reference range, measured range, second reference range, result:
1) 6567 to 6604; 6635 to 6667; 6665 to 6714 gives 2.61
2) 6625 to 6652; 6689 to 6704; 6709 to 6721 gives 2.21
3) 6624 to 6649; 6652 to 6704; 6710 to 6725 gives 5.61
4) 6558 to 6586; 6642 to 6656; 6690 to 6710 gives 3.77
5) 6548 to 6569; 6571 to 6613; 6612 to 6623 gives 8.09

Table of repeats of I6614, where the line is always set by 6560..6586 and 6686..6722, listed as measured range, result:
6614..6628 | 0.43 mag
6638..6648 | 0.37 mag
